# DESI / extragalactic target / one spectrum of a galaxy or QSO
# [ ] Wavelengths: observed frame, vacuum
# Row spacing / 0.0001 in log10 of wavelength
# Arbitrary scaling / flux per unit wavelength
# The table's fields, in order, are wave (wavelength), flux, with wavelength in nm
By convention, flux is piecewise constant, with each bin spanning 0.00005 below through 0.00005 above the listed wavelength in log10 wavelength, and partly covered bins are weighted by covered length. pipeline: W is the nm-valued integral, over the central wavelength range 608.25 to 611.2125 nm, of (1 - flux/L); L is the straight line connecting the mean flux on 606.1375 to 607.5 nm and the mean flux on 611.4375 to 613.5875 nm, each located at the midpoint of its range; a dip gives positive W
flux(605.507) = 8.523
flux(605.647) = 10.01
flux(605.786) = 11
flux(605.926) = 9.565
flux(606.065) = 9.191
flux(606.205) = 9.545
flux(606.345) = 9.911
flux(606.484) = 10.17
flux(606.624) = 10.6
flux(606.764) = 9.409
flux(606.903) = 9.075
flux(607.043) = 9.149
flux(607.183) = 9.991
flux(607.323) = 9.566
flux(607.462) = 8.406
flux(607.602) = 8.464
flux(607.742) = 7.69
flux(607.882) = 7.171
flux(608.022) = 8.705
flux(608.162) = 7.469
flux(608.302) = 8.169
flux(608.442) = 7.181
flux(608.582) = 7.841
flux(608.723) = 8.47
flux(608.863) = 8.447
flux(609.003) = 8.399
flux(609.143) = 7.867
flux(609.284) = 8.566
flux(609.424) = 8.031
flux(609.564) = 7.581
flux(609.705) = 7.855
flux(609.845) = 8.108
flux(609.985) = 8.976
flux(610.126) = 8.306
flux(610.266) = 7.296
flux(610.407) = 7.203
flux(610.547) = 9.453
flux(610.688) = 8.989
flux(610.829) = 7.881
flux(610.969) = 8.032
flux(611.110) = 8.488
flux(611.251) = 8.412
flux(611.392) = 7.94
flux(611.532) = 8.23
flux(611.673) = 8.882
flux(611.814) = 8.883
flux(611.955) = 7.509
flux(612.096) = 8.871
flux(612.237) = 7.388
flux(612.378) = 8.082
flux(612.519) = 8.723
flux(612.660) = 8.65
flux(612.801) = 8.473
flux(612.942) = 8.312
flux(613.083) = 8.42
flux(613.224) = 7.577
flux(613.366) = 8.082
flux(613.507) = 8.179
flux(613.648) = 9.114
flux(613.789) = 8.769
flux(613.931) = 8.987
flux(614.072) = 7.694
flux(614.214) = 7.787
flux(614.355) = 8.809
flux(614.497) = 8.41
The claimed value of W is 0.26 nm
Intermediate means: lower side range 9.61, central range 8.15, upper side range 8.29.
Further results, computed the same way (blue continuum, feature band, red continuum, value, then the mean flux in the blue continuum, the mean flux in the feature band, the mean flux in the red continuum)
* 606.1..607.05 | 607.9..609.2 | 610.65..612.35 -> 0.16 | 9.71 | 8.03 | 8.27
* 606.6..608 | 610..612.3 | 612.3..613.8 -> 0.08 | 8.89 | 8.25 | 8.38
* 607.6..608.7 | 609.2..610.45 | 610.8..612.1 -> 0.01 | 7.82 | 8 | 8.3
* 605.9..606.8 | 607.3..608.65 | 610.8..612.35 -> 0.19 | 9.79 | 8.02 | 8.23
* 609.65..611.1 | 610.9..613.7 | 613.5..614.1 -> 0.05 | 8.23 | 8.31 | 8.65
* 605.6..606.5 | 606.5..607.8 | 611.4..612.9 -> 0.06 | 9.9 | 9.21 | 8.35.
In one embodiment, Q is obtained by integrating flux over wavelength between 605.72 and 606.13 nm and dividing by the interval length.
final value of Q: 9.92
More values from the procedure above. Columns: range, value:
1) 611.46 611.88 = 8.67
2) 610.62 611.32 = 8.35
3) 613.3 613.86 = 8.55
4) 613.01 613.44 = 8.03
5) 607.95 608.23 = 8.09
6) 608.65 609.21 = 8.29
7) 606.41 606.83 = 10.1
